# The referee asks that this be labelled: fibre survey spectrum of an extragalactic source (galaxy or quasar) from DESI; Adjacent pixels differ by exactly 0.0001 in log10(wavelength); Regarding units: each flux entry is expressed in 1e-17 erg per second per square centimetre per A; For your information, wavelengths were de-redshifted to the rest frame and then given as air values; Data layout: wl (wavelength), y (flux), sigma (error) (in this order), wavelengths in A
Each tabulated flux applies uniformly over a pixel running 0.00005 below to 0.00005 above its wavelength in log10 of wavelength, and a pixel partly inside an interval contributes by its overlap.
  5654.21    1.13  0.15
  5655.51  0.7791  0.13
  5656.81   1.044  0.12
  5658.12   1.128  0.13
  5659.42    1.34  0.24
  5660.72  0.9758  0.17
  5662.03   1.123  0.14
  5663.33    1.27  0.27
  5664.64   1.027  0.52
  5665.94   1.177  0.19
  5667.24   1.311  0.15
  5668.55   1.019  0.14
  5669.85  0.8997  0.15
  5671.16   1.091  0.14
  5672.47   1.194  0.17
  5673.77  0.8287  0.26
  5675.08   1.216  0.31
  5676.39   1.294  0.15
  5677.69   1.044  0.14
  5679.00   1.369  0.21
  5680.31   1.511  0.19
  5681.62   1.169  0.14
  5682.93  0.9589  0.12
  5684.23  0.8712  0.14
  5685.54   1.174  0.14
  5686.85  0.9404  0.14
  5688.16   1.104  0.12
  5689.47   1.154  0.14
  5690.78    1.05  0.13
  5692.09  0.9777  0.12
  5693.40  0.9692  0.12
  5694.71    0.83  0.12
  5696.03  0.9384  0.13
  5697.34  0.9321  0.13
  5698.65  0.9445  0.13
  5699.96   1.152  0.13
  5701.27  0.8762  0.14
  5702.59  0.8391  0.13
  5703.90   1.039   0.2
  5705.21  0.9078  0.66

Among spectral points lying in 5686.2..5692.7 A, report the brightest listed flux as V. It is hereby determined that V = 1.154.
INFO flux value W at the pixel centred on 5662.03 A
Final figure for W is 1.123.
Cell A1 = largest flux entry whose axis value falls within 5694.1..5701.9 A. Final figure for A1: 1.152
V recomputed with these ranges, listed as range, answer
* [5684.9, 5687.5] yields 1.174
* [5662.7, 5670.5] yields 1.311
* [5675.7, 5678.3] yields 1.294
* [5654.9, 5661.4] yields 1.34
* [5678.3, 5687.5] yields 1.511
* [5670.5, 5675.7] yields 1.216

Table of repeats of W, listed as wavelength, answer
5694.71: 0.83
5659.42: 1.34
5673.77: 0.8287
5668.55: 1.019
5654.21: 1.13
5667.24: 1.311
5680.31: 1.511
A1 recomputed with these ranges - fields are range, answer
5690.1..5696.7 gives 1.05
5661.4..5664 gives 1.27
